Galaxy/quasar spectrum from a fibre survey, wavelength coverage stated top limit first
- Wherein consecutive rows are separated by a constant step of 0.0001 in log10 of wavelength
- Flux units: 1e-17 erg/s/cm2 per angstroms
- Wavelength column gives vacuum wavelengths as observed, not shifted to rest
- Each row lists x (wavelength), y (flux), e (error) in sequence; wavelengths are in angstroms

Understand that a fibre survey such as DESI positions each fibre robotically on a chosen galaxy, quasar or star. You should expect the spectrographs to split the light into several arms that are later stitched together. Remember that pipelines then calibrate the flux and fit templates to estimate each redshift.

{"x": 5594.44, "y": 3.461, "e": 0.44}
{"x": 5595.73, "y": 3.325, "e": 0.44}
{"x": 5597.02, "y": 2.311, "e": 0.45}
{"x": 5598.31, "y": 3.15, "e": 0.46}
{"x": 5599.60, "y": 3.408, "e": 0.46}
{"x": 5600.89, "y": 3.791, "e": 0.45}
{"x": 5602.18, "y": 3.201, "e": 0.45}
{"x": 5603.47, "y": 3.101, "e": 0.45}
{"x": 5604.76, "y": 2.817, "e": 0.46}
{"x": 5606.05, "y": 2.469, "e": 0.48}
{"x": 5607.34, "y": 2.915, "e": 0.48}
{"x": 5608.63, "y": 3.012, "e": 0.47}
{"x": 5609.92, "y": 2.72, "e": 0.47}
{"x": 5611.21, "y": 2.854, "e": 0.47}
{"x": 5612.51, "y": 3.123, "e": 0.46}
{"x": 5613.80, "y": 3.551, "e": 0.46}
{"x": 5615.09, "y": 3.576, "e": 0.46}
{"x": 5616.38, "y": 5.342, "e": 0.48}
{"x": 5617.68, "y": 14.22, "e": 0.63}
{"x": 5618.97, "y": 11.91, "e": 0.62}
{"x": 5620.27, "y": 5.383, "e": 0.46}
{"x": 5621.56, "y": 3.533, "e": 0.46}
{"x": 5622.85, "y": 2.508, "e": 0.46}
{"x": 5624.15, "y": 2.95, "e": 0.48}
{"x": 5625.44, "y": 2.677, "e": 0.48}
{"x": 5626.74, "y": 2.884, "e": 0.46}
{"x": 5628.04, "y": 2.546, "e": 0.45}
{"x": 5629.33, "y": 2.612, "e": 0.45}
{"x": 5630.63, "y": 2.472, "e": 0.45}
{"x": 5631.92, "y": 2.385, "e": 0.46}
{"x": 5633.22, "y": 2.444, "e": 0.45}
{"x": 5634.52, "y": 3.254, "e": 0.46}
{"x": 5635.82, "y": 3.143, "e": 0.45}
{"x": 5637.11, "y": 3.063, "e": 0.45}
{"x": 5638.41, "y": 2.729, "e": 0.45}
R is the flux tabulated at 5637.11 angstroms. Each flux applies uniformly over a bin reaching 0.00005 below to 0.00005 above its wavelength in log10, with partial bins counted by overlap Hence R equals 3.063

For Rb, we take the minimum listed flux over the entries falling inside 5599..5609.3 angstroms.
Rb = 2.469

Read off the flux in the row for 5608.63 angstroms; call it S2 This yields 3.012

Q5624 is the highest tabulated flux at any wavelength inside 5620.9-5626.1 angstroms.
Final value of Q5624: 3.533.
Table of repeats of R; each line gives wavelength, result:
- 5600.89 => 3.791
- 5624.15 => 2.95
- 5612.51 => 3.123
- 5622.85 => 2.508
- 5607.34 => 2.915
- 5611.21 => 2.854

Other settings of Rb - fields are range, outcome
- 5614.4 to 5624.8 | 2.508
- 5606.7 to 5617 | 2.72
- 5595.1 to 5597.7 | 2.311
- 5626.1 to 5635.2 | 2.385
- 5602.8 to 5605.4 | 2.817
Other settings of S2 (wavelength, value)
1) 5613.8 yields 3.551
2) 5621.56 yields 3.533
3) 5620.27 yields 5.383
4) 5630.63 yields 2.472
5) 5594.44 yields 3.461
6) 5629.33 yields 2.612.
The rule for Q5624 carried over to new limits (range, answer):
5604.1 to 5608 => 2.915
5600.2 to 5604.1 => 3.791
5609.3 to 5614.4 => 3.551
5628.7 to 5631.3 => 2.612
